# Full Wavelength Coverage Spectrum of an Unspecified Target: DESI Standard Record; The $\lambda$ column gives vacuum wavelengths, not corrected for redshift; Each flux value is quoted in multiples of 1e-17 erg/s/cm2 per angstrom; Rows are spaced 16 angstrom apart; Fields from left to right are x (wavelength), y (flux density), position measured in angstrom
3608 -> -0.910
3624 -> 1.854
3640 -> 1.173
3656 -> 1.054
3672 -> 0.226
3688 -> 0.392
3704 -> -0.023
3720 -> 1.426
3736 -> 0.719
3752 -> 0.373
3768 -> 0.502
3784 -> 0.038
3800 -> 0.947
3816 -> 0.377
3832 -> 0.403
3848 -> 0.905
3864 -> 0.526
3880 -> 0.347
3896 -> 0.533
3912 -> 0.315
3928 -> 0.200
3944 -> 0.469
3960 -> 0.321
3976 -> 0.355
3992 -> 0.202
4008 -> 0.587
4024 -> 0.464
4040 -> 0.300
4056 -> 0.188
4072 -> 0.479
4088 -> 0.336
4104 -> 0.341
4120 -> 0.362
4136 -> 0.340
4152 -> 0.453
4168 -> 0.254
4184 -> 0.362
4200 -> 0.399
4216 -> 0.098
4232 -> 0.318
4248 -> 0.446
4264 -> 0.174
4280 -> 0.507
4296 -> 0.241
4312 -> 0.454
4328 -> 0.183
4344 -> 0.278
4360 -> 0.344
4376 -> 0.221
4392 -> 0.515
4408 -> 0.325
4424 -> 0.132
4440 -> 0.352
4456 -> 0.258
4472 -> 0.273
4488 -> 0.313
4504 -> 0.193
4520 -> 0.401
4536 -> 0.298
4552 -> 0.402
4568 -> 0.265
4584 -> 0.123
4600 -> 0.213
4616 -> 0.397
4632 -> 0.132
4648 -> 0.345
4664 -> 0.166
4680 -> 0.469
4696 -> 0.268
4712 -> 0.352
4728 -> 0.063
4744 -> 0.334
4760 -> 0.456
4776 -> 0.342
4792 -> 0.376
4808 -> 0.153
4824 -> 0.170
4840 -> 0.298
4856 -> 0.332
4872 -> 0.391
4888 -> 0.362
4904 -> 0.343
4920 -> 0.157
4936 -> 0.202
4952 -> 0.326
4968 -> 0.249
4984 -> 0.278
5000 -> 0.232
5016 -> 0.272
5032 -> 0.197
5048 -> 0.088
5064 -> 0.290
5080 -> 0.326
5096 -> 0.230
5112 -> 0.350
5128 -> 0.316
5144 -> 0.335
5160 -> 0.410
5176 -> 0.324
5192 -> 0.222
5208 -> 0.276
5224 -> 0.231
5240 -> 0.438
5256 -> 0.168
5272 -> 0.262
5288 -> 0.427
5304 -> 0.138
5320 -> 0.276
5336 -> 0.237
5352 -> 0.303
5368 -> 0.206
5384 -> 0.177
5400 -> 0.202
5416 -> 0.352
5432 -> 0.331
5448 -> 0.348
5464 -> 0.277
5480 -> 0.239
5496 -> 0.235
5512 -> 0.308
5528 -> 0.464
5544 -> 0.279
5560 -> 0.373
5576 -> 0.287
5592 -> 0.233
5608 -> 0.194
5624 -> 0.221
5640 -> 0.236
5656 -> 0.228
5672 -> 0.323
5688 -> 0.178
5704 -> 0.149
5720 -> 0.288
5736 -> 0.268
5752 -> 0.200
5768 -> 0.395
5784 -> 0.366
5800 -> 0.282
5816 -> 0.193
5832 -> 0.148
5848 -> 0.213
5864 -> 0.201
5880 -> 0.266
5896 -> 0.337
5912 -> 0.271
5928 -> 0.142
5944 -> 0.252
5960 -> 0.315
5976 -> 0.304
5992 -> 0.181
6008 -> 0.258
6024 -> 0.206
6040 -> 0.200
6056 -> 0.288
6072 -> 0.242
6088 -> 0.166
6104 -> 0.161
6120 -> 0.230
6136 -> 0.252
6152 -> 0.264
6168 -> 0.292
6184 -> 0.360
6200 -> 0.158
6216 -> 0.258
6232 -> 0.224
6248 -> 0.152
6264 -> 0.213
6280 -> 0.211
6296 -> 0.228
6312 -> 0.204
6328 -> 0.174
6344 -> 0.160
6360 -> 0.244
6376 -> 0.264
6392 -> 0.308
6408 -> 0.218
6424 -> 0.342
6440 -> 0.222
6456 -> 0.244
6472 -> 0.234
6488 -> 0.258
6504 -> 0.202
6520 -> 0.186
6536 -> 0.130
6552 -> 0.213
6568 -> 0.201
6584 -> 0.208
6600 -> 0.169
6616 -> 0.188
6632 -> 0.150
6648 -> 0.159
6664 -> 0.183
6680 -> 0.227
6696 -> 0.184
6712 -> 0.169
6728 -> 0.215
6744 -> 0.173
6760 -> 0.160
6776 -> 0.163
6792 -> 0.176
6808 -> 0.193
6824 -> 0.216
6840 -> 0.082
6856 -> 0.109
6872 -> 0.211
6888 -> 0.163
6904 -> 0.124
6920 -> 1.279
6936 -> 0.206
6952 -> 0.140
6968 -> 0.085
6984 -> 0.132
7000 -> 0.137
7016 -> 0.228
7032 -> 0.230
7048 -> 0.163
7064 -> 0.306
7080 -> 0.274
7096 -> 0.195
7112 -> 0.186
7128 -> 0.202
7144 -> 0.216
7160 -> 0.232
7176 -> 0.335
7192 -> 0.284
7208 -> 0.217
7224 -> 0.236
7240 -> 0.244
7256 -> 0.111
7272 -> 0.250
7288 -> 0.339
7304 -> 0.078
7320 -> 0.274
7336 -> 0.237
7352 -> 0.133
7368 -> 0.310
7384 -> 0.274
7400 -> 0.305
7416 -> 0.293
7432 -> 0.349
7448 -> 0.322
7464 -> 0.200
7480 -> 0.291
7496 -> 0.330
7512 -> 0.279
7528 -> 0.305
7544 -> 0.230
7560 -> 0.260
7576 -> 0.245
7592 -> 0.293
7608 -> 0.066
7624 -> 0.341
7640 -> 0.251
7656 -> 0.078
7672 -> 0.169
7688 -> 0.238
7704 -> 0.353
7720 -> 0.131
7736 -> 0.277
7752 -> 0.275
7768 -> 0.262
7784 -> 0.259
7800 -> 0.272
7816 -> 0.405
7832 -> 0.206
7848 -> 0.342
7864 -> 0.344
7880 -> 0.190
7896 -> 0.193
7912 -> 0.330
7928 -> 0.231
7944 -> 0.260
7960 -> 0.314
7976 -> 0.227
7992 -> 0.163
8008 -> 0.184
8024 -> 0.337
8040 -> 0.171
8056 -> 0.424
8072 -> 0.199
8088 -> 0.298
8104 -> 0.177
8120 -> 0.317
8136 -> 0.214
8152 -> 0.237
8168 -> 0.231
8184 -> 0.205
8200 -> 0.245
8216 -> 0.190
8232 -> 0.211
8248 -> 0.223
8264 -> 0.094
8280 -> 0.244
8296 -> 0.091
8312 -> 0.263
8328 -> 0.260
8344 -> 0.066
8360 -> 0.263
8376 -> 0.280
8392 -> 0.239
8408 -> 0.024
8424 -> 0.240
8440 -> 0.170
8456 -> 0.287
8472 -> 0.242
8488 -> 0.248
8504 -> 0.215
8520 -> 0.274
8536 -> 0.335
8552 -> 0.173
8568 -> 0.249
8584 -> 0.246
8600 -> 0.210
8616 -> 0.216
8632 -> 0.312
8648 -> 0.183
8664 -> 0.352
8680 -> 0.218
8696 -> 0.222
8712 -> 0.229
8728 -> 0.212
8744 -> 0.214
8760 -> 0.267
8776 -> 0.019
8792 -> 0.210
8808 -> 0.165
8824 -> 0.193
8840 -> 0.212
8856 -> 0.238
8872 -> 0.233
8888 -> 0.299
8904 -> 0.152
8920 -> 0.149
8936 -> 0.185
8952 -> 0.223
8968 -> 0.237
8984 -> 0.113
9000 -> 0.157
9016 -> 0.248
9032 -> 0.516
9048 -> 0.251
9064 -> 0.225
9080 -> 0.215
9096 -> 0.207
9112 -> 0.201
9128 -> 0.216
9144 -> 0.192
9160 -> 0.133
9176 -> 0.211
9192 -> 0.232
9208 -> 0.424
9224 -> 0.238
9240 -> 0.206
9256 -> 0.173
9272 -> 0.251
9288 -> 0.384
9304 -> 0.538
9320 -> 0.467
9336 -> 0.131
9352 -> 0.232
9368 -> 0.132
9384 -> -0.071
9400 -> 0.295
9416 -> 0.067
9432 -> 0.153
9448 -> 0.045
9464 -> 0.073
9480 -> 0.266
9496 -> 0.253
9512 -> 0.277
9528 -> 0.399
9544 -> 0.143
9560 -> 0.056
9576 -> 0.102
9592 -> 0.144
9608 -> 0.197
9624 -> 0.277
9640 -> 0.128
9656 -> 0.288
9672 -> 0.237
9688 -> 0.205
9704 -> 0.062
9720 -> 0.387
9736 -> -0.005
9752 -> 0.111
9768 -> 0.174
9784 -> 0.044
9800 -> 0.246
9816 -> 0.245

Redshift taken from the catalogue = 0.86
